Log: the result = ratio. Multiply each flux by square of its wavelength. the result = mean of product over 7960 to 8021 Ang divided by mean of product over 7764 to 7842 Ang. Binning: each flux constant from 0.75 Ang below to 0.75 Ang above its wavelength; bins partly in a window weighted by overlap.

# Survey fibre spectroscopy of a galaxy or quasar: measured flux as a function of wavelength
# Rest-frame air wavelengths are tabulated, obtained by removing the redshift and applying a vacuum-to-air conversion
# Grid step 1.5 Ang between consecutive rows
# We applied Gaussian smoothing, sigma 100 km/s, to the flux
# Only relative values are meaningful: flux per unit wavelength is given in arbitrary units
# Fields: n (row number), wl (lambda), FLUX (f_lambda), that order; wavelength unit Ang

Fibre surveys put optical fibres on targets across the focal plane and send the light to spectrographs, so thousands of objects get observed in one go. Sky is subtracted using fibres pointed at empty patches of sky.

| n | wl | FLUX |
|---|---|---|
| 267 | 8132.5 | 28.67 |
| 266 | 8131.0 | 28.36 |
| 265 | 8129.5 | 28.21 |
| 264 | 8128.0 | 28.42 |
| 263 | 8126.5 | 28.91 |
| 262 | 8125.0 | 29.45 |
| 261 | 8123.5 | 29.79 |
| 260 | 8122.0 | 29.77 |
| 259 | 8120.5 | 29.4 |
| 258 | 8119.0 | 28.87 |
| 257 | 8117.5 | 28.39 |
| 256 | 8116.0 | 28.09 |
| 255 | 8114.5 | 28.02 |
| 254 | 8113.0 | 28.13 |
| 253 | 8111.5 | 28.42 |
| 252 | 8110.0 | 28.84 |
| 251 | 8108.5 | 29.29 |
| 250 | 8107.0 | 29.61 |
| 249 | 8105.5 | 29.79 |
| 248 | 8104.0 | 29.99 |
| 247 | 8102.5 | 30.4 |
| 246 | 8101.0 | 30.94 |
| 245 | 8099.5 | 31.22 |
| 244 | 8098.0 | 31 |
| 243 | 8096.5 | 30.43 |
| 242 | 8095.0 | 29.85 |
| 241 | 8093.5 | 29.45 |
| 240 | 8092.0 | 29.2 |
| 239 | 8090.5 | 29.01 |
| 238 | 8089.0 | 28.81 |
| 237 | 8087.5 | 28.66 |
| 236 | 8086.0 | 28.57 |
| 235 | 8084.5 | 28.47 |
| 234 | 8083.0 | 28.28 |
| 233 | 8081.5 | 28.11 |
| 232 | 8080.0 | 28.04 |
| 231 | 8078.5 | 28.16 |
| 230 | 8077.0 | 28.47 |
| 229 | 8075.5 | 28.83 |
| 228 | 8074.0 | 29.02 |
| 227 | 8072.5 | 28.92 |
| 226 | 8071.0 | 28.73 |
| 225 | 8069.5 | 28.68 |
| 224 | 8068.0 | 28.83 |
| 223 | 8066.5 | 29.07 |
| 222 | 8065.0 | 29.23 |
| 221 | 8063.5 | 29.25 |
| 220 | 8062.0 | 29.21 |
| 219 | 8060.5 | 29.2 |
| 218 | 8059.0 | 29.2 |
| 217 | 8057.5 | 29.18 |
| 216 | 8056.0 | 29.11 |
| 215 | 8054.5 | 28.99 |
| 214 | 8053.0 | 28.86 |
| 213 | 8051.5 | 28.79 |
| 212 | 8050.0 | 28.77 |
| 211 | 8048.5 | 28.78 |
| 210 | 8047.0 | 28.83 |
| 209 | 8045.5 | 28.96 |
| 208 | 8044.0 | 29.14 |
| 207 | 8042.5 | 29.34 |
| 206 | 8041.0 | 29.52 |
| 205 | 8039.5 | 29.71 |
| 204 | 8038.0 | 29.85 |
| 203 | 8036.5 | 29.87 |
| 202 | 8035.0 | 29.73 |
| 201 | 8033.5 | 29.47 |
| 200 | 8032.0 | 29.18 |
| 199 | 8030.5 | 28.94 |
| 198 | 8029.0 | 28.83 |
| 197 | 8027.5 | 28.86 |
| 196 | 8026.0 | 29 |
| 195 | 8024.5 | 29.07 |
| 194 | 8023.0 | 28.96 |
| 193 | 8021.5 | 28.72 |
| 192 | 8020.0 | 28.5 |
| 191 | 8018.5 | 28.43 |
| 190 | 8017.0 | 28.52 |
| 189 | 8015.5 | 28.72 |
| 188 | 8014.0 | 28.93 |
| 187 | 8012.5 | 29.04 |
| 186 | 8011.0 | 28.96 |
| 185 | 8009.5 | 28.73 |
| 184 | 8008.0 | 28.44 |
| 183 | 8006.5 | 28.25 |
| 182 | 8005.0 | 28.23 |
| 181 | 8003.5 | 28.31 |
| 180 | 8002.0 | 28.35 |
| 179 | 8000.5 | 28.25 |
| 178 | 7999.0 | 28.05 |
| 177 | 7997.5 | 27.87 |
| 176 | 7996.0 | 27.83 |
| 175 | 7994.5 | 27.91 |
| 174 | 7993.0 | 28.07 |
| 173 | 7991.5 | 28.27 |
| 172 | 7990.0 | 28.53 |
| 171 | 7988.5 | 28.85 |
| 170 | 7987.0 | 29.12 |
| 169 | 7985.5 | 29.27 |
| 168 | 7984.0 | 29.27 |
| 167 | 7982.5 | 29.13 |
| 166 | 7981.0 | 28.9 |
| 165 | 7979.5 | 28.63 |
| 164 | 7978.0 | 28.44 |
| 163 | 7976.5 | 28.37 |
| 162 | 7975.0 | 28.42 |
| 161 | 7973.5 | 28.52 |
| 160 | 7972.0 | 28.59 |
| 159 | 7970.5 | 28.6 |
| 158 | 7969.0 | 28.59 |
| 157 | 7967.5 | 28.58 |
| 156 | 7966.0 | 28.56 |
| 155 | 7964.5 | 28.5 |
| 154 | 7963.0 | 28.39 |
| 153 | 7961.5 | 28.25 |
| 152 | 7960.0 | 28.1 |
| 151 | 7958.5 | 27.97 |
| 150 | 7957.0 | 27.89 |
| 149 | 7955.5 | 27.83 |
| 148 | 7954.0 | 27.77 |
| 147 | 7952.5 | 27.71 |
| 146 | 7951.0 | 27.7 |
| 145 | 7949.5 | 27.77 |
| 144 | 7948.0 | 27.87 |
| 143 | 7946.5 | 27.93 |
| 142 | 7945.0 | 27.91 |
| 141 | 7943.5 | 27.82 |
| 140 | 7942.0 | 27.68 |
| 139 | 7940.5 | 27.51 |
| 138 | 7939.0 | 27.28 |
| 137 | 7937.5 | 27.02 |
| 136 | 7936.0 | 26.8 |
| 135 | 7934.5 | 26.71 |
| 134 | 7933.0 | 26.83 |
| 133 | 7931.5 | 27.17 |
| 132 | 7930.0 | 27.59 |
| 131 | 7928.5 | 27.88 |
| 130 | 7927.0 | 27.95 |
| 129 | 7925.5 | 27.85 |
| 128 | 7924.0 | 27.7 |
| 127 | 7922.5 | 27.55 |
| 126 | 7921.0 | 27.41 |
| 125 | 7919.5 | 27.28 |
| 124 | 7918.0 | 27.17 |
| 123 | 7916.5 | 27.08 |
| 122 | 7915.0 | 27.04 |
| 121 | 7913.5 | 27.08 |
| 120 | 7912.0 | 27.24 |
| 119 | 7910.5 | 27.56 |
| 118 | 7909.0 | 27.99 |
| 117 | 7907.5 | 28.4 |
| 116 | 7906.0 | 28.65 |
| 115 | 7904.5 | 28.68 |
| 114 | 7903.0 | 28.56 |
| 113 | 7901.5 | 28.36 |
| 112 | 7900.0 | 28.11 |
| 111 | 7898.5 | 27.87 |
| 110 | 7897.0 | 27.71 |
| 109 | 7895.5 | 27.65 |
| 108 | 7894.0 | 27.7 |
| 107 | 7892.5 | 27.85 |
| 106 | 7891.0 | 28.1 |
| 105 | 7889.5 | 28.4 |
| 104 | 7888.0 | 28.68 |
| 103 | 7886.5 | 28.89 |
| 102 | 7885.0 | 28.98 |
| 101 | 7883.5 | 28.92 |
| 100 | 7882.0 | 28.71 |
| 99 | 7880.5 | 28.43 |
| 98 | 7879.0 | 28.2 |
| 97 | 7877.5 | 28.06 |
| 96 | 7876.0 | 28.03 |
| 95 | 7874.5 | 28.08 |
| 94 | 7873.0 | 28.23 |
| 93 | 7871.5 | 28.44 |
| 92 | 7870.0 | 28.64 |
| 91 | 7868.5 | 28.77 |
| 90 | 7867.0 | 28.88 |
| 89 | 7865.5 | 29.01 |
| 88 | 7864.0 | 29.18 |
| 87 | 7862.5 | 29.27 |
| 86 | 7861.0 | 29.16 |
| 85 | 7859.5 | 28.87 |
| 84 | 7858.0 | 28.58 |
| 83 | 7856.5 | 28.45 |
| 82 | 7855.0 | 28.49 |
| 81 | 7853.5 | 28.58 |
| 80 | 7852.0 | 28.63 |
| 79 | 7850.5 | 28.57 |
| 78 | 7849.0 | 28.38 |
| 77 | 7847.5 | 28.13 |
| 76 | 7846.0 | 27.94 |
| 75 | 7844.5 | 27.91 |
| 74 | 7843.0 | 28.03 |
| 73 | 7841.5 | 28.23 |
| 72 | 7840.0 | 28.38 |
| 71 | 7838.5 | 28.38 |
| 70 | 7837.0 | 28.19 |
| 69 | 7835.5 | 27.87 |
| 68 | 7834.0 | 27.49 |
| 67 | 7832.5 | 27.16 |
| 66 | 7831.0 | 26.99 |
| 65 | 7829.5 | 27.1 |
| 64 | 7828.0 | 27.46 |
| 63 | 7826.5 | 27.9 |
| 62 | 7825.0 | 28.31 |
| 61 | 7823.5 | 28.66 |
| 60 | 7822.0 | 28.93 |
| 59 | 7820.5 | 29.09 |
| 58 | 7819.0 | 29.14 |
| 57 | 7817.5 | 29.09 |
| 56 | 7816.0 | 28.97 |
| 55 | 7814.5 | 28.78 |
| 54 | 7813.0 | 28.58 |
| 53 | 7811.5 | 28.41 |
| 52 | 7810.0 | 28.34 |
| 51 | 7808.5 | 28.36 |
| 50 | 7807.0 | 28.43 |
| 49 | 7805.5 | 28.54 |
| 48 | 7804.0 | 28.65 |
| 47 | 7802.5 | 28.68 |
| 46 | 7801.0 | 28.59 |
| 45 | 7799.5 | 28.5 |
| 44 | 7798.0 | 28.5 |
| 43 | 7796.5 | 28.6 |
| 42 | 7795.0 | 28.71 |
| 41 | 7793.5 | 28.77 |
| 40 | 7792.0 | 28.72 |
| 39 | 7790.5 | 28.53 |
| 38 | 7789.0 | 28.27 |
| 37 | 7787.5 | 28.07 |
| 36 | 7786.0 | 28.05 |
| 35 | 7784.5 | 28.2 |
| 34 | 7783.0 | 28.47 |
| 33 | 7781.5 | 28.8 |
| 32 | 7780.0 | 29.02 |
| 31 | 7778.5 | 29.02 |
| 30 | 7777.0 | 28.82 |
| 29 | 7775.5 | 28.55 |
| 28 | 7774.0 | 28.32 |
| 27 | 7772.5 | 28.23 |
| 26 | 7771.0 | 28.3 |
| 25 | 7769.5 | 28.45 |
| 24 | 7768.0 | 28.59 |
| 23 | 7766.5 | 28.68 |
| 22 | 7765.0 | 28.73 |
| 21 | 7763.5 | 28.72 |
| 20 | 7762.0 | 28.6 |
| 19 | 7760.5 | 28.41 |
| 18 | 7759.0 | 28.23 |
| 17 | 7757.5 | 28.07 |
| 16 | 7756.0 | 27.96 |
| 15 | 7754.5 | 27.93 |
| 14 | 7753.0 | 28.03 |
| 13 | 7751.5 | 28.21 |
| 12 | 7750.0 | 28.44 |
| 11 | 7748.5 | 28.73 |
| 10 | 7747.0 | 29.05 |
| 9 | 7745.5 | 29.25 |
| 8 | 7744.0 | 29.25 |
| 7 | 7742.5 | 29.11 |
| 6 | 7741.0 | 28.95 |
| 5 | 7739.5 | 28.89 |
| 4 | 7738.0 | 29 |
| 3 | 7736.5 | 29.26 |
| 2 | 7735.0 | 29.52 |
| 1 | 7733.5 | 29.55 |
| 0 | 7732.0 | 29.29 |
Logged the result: 1.1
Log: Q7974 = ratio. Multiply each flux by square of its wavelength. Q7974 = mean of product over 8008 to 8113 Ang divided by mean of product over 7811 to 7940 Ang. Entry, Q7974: 1.08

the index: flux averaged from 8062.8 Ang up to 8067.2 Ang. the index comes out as 29.2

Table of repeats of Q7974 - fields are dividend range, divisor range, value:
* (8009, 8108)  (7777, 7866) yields 1.09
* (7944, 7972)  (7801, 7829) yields 1.02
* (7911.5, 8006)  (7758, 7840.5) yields 1.03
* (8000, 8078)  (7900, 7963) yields 1.07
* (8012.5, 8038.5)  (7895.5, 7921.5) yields 1.08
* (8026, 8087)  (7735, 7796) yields 1.09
